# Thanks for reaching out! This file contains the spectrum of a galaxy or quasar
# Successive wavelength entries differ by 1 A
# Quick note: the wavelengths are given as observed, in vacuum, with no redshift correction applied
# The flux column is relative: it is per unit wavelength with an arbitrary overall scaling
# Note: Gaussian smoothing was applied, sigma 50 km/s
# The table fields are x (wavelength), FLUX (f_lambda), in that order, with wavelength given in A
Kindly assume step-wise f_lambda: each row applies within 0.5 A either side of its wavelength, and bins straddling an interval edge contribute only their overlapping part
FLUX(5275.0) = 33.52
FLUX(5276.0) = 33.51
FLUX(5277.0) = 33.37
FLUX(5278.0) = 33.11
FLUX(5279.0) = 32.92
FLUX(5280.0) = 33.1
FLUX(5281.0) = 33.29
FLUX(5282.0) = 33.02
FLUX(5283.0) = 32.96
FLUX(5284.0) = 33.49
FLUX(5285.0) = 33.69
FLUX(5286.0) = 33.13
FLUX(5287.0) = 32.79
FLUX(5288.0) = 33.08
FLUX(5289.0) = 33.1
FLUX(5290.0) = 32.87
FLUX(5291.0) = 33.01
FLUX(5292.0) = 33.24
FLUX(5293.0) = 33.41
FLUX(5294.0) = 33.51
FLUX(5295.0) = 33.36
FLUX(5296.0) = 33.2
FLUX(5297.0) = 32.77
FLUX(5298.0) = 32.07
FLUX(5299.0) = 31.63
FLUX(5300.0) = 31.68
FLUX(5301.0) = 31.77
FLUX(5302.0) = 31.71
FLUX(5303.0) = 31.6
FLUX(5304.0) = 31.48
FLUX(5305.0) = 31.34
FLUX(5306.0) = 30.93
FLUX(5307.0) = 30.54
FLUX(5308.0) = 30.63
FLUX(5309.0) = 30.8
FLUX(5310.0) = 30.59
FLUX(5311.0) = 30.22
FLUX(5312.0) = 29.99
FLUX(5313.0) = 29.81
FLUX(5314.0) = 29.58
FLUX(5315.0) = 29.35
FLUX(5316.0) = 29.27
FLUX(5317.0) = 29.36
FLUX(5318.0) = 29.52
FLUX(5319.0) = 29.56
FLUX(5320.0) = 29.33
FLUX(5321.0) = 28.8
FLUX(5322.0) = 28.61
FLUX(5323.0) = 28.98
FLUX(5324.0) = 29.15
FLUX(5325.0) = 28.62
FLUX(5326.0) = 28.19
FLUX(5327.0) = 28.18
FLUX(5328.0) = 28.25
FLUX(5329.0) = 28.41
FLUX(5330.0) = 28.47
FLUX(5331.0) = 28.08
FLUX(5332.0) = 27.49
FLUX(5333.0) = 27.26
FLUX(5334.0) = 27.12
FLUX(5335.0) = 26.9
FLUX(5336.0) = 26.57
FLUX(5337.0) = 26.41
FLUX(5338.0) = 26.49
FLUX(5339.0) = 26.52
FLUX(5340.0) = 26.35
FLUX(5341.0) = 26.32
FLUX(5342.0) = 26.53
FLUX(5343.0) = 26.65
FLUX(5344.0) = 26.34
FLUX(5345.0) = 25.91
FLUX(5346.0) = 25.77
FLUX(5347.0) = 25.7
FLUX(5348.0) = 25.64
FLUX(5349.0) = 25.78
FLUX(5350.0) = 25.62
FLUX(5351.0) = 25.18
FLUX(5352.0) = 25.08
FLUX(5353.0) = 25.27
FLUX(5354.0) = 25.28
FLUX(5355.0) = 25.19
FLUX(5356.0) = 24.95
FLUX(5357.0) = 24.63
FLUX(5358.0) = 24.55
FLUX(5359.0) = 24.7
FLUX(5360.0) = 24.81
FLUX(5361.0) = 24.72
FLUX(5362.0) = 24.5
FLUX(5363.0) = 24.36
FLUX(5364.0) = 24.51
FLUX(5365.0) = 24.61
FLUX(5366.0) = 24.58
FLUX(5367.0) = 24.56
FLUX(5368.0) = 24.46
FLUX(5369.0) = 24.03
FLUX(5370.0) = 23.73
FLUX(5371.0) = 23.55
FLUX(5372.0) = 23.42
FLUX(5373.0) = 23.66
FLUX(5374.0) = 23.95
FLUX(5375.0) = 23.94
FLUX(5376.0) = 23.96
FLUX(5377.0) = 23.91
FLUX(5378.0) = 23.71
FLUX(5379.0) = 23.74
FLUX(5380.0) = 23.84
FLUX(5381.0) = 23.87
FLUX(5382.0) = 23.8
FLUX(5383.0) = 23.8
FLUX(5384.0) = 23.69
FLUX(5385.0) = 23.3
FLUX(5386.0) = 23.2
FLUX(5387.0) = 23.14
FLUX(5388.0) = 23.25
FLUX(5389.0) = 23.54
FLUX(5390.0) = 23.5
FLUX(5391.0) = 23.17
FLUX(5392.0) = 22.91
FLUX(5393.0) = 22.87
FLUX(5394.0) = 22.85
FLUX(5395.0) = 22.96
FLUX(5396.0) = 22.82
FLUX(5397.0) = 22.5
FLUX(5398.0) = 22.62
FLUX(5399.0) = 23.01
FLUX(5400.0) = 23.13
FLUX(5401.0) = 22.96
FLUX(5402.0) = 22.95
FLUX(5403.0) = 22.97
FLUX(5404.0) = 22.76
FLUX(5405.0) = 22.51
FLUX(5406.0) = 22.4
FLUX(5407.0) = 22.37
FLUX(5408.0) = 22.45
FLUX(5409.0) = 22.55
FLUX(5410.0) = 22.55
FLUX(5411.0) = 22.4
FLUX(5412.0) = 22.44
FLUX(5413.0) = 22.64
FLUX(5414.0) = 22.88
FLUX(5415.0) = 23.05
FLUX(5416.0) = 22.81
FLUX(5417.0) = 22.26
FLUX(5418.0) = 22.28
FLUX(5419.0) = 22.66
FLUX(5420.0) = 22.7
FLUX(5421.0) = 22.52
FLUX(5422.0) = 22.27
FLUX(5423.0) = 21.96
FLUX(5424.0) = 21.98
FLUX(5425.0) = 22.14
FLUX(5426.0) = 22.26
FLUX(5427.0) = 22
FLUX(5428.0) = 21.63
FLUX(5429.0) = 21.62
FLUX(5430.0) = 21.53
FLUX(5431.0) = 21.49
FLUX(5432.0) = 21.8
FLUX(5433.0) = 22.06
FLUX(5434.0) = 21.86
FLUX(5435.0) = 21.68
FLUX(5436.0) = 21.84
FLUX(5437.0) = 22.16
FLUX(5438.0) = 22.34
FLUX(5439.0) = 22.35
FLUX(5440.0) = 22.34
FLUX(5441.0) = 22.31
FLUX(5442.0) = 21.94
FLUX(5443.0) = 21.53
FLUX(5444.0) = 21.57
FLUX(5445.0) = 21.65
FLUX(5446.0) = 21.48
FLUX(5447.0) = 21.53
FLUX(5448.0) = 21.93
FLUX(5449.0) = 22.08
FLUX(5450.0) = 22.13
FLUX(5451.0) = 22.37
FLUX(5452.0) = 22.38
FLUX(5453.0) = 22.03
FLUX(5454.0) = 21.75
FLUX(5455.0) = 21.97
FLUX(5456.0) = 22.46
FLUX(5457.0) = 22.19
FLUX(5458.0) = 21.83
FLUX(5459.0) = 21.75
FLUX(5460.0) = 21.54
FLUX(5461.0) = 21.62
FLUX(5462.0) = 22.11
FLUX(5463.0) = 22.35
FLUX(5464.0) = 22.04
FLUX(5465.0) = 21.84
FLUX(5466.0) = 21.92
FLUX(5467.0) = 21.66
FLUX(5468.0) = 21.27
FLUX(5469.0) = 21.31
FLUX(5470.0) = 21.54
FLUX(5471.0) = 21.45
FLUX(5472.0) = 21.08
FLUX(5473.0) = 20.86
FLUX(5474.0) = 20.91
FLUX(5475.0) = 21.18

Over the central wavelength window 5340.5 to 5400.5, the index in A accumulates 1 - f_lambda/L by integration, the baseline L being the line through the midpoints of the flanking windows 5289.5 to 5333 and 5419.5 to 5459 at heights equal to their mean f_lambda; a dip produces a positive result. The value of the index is 5.1 A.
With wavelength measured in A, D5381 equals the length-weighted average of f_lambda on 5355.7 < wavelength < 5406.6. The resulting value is 23.6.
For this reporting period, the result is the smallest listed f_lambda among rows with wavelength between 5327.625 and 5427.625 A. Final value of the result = 21.96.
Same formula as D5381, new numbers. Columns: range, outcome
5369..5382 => 23.8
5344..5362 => 25.2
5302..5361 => 27.7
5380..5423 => 22.9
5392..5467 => 22.2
